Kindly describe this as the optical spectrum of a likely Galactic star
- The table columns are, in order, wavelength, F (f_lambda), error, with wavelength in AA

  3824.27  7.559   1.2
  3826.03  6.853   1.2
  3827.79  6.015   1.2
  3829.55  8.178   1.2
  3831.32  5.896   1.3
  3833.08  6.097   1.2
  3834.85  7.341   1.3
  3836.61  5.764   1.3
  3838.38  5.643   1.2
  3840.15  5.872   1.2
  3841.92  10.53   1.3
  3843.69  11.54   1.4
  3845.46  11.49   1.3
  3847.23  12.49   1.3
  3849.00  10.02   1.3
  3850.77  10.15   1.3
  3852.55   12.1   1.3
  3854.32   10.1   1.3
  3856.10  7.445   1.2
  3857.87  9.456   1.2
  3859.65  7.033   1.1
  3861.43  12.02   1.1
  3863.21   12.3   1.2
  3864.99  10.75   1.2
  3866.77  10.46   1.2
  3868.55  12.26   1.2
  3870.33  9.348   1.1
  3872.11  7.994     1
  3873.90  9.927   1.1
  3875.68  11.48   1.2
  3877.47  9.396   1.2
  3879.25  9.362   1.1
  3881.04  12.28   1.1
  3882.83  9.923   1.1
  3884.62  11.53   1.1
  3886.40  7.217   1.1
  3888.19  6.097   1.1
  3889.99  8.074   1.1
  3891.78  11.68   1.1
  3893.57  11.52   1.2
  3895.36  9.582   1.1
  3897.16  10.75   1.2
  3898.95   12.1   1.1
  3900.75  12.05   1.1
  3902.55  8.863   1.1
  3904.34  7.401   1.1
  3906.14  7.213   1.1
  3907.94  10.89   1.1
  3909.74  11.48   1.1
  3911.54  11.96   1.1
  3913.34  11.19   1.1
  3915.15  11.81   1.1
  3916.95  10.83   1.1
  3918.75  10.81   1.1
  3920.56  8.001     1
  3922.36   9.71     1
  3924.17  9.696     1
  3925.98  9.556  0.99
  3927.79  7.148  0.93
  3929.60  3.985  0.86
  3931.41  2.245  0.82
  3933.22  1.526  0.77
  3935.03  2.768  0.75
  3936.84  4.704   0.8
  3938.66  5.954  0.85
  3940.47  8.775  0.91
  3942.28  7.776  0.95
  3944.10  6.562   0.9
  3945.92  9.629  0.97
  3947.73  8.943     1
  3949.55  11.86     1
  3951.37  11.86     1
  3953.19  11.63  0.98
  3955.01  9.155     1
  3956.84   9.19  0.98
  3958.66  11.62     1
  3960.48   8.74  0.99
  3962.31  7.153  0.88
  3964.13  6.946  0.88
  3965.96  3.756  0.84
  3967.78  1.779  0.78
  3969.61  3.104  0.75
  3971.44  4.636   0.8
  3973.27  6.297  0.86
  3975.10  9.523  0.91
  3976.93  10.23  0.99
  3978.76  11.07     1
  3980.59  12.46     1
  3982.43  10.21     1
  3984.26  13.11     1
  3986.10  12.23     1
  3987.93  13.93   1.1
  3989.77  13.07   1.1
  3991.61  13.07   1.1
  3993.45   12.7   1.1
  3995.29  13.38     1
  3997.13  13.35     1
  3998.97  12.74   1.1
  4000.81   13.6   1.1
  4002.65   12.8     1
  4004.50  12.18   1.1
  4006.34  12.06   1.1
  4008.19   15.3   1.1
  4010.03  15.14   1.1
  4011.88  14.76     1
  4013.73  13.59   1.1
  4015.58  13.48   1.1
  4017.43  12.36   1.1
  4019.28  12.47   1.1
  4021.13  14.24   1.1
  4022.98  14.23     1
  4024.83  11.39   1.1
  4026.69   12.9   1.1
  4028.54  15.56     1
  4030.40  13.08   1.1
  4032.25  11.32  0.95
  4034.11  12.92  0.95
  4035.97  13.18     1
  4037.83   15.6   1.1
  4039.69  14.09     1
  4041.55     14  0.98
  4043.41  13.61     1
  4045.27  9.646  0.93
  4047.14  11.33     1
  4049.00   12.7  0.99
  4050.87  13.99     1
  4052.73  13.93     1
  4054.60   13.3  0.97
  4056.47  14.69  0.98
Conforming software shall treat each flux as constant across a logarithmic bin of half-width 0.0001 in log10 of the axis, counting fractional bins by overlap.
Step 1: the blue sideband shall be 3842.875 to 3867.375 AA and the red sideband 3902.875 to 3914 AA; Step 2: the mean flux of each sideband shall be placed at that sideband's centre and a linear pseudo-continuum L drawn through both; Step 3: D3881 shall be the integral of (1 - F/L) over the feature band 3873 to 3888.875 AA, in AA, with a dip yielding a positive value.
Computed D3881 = 0.8 AA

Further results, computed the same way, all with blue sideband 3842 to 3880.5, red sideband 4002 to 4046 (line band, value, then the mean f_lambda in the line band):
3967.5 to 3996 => 5.4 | 10.2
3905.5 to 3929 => 2.9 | 9.97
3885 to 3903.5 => 1.9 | 9.84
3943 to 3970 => 8.6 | 8.22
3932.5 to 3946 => 6.9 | 5.8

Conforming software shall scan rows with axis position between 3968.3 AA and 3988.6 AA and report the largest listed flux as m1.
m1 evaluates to 13.93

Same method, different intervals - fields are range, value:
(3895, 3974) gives 12.1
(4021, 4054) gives 15.6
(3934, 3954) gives 11.86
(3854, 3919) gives 12.3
